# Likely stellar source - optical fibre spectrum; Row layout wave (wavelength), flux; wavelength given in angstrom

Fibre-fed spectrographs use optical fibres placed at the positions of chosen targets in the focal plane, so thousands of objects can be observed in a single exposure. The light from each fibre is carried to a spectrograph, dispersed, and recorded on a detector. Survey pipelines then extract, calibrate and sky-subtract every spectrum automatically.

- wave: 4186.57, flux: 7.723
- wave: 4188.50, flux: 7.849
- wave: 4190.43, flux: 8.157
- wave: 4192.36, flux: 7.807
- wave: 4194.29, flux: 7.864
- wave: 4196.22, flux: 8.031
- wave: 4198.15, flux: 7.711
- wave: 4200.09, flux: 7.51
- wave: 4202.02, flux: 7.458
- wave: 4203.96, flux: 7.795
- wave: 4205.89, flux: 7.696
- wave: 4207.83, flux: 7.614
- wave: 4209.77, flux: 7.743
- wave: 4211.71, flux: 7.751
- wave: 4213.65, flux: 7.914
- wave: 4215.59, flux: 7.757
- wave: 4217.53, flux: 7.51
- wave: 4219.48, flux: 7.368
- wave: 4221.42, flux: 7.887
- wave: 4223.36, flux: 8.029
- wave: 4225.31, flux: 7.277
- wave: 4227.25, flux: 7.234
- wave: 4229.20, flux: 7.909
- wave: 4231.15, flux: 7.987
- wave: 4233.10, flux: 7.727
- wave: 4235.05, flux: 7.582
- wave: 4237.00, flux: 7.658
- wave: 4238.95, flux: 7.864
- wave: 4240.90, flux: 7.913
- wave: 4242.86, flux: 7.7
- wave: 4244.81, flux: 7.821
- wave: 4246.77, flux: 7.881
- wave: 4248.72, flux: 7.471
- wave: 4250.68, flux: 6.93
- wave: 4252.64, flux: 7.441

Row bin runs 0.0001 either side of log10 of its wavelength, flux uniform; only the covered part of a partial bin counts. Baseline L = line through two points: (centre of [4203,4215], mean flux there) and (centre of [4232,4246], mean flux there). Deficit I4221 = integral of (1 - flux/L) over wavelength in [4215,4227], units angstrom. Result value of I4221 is 0.2 angstrom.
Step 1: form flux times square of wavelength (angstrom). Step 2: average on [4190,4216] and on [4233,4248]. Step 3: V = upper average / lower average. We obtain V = 1.02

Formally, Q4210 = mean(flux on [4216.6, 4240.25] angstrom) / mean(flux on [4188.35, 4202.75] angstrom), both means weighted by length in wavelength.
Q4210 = 0.98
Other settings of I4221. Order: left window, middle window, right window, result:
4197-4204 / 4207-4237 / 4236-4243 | 0.1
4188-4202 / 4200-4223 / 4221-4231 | 0.2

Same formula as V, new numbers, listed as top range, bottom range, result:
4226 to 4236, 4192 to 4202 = 1.01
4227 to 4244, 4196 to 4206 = 1.03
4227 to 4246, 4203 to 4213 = 1.02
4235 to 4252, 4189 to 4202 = 1.00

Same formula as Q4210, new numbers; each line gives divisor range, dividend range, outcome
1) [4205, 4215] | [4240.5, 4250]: 1.00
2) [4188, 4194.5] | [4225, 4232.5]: 0.96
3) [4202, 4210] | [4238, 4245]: 1.02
